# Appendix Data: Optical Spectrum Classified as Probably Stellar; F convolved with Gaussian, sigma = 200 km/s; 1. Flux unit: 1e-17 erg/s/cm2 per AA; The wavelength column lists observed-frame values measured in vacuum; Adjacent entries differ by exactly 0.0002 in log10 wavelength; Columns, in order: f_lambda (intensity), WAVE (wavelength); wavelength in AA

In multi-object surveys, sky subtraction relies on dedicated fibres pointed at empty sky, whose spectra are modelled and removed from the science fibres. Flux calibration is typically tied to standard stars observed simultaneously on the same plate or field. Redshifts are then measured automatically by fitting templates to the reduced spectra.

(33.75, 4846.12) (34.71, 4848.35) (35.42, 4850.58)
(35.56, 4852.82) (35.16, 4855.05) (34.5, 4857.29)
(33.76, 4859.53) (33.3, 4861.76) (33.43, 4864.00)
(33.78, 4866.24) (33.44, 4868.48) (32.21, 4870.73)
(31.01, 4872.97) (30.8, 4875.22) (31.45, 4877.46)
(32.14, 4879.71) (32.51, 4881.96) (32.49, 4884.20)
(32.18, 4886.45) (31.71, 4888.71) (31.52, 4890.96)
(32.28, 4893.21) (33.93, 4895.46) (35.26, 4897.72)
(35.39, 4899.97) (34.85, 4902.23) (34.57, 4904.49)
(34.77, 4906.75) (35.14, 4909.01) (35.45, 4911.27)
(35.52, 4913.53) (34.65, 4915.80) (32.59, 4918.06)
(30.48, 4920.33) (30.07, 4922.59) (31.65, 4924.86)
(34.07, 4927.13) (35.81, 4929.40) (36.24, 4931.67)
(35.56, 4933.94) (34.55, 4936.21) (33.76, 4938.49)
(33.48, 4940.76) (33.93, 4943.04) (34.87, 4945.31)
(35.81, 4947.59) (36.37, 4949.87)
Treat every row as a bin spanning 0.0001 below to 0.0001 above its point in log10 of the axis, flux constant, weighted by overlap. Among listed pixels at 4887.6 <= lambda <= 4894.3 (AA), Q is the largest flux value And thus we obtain 32.28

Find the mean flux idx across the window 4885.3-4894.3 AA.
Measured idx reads 31.9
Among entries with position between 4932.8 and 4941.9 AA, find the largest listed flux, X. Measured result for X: 35.56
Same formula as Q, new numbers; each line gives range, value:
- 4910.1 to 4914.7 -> 35.52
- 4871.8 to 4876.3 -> 31.01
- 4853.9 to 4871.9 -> 35.16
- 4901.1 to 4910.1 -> 35.14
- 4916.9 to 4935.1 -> 36.24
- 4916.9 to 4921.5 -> 32.59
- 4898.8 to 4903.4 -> 35.39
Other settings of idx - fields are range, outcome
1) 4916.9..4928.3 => 31.8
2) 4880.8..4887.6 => 32.4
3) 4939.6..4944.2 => 33.8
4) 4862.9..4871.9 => 33.2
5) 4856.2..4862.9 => 33.9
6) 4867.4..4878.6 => 31.8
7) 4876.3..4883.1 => 32.1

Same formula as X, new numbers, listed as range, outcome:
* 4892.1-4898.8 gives 35.26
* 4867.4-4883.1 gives 33.44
